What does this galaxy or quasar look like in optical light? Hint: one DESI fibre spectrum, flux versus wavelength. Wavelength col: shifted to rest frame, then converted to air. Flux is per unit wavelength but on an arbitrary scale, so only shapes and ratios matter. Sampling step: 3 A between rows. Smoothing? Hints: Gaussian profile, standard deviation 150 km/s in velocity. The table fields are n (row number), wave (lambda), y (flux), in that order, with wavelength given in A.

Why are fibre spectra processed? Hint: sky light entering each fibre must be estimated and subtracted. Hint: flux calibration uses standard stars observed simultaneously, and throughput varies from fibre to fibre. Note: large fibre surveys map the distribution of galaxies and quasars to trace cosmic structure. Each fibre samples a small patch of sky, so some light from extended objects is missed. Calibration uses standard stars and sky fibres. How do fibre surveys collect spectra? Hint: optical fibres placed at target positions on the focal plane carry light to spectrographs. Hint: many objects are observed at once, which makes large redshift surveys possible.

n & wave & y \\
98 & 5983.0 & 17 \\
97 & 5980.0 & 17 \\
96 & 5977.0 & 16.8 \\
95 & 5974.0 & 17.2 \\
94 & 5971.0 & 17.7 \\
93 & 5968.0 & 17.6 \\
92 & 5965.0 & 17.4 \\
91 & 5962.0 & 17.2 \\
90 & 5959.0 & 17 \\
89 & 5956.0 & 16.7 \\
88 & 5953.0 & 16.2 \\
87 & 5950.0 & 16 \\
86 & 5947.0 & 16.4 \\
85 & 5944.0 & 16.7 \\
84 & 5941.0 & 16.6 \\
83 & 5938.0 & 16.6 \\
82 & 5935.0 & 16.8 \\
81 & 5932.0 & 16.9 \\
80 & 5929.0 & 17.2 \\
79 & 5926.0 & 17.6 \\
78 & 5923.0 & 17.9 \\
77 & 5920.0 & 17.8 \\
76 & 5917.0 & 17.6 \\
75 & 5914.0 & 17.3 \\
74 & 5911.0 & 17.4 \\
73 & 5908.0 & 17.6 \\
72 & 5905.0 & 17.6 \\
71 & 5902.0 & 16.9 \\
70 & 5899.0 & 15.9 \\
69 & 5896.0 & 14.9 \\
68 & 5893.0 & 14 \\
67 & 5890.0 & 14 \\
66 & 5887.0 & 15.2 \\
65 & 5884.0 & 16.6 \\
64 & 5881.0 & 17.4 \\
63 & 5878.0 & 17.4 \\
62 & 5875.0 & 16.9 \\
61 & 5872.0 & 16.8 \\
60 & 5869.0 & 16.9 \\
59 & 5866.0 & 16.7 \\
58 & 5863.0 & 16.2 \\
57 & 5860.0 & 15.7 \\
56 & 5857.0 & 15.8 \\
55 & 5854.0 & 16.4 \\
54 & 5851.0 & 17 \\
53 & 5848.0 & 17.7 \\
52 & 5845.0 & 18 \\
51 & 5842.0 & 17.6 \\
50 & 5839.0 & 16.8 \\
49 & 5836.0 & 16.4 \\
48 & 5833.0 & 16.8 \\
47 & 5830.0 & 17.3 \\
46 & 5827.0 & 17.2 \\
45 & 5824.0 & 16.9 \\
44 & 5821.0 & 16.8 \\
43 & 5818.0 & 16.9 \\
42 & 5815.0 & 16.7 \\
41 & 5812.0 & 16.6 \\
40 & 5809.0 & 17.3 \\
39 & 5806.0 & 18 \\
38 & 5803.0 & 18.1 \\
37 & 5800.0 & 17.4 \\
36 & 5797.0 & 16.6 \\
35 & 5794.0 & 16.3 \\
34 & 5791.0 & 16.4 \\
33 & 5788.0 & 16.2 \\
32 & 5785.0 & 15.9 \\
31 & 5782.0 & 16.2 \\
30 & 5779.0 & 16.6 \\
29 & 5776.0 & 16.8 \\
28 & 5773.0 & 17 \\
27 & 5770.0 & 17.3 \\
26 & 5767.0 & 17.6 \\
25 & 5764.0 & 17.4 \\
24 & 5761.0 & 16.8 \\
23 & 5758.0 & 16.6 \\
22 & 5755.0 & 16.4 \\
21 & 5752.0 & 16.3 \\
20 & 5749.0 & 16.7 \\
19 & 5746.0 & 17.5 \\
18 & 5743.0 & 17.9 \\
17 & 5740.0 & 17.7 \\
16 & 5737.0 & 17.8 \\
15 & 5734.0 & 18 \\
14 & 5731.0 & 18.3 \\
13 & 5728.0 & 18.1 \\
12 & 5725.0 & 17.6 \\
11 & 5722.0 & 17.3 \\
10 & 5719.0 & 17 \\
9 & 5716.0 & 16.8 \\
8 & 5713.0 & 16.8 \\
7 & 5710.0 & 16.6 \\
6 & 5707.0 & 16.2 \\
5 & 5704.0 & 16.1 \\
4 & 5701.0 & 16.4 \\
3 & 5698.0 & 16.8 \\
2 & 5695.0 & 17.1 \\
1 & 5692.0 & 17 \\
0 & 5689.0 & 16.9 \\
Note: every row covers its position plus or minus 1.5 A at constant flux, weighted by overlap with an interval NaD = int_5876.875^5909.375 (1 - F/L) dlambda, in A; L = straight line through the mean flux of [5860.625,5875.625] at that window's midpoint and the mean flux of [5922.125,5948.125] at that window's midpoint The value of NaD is 1.2 A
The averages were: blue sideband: 16.6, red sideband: 17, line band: 16.1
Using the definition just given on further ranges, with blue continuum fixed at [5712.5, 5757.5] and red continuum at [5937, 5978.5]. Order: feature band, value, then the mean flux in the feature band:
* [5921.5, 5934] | -0.3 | 17.4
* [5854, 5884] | 0.7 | 16.6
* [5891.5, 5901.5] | 1.1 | 15.1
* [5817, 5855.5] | 0.1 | 17.1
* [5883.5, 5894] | 1.3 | 14.8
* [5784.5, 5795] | 0.6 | 16.2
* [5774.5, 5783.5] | 0.4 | 16.5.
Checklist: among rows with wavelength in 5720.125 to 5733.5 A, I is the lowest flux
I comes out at 17.3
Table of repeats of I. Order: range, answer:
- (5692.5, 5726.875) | 16.1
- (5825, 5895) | 14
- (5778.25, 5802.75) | 15.9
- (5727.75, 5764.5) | 16.3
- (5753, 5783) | 16.2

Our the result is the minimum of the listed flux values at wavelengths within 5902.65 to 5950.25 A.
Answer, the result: 16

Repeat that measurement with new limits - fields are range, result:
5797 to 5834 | 16.6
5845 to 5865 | 15.7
